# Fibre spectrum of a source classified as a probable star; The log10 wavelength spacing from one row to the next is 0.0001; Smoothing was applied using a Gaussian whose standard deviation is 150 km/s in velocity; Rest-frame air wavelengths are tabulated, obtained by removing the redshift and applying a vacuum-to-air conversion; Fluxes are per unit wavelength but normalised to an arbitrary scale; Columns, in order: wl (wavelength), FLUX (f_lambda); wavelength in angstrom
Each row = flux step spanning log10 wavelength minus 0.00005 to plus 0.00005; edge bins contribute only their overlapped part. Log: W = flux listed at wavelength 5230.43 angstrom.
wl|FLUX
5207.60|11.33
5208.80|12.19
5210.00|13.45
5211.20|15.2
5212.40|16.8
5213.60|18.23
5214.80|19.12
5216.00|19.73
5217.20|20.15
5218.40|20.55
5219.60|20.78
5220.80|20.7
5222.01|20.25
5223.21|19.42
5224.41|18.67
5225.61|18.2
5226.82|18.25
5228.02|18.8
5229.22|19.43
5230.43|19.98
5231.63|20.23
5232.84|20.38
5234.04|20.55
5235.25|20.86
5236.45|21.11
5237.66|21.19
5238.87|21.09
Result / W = 19.98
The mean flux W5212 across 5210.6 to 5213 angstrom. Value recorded 16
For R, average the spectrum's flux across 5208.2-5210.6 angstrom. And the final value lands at 12.8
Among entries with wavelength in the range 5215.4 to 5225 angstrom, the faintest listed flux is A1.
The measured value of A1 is 18.67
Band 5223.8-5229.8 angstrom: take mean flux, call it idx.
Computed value 18.7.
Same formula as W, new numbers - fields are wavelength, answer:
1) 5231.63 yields 20.23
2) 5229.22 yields 19.43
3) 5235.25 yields 20.86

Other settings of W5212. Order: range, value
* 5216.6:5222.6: 20.5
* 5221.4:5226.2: 19.1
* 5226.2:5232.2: 19.3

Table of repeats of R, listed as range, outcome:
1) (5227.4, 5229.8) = 19.2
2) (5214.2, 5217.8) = 19.7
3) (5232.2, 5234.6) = 20.5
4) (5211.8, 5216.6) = 18.5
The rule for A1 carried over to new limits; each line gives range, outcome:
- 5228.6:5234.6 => 19.43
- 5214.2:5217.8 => 19.12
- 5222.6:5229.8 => 18.2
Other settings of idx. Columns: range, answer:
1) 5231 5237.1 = 20.6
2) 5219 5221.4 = 20.8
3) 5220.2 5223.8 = 20.1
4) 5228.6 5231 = 19.7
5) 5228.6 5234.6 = 20.1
